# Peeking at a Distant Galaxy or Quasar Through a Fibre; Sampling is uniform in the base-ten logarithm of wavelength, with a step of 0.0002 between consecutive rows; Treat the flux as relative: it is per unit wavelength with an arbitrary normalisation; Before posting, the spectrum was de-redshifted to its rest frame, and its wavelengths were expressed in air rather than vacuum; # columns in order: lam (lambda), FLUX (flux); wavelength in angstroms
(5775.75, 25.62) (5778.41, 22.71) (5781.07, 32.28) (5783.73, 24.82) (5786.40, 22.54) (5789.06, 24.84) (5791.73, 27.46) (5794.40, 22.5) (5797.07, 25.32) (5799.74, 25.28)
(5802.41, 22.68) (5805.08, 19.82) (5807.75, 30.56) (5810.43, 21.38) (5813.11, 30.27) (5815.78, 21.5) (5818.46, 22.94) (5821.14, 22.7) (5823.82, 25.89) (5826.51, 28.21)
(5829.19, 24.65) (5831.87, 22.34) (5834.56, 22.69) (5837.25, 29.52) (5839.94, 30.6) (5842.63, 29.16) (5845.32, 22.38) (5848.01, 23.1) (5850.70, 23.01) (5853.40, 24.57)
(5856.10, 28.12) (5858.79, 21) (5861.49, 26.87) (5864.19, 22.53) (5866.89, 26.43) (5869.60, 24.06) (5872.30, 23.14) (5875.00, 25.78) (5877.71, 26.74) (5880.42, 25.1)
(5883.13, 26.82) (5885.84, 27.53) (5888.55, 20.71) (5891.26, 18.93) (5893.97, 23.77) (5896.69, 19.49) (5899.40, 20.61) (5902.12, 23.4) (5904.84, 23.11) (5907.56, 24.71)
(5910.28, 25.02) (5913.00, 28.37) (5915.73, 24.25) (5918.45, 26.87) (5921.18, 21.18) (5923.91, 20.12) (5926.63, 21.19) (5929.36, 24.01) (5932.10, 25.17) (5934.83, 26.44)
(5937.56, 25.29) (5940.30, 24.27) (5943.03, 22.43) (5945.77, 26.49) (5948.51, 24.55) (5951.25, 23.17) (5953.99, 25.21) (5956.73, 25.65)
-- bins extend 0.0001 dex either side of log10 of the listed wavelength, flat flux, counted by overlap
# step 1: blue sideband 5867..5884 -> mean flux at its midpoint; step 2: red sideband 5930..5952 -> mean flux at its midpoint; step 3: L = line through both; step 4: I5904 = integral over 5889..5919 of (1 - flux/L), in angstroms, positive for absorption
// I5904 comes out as 2.1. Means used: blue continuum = 25.3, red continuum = 24.7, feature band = 23.3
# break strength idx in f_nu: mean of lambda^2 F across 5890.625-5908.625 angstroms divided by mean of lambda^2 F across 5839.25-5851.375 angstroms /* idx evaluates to 0.9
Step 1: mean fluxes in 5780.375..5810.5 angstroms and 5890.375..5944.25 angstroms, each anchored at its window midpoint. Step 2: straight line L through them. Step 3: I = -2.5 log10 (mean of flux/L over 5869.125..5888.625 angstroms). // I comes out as -0.06 mag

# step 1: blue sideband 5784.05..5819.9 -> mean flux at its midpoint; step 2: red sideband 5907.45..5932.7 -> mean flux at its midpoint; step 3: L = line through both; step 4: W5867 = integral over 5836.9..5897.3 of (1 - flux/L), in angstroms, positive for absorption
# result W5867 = -1.36 angstroms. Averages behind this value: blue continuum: 24.4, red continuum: 24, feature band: 24.7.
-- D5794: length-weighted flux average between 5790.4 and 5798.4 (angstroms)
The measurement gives 25.1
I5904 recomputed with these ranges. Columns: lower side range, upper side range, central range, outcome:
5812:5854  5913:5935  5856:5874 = 0.2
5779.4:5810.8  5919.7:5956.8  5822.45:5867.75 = -1.3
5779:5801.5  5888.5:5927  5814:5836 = 0.6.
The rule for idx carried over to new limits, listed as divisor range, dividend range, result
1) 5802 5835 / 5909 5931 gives 1.01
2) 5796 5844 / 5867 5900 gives 0.96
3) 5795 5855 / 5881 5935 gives 0.97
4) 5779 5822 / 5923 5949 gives 1.02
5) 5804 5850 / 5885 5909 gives 0.91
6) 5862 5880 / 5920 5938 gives 0.95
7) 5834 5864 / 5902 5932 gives 0.96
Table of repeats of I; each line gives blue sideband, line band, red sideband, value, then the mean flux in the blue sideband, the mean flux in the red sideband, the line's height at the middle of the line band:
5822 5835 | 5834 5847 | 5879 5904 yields -0.108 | 24.8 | 22.9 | 24.5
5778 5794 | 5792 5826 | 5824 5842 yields 0.071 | 25.8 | 26.4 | 26.1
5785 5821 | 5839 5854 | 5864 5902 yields -0.061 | 24.3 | 23.7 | 24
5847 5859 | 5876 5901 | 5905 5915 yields 0.078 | 24.3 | 25.6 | 25.1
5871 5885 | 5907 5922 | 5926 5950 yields -0.012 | 25.6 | 24.5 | 24.9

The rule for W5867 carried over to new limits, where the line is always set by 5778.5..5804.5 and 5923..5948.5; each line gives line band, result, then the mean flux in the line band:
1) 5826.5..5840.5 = -0.7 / 25.9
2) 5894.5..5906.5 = 1.2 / 21.9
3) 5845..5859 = 0.3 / 24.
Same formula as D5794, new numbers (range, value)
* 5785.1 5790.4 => 23.7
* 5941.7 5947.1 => 24.4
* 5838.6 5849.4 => 26.3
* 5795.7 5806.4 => 23.3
